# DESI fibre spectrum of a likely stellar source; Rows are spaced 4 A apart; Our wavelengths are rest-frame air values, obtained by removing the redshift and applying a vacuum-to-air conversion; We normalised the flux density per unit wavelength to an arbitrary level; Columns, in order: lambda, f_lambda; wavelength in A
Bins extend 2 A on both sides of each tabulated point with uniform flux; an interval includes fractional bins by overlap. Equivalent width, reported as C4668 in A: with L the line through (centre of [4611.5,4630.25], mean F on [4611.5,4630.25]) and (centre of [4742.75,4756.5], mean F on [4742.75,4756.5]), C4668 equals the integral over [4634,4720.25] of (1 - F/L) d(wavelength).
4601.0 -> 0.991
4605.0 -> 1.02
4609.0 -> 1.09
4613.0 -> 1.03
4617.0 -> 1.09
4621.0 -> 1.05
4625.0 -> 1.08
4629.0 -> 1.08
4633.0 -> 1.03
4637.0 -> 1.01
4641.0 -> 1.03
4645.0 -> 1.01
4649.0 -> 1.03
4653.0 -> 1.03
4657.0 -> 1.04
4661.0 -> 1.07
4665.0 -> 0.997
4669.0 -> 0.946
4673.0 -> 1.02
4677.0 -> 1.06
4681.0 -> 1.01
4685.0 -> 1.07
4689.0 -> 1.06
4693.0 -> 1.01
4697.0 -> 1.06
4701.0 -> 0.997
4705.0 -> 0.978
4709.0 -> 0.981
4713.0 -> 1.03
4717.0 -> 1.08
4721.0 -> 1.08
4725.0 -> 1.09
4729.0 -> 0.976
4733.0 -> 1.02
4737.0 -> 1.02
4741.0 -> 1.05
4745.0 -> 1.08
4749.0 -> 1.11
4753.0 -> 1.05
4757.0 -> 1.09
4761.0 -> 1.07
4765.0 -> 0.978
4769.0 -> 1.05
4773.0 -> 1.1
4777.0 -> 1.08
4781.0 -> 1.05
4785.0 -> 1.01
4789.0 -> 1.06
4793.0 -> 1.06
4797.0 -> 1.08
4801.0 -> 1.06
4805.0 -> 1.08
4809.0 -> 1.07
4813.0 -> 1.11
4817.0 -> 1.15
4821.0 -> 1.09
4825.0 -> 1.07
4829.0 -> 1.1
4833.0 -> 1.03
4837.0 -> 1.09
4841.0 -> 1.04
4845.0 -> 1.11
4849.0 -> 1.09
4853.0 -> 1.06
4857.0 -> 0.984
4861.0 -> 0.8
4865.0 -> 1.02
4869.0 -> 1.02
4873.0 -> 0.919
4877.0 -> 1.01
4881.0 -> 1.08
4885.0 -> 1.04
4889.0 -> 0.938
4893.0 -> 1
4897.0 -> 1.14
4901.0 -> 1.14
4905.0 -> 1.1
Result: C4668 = 3.8 A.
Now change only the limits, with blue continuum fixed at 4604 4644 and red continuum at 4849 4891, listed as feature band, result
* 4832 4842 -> -0.57 A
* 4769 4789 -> -0.89 A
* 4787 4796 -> -0.46 A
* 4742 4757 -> -0.86 A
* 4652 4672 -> 0.49 A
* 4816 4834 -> -1.53 A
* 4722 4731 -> -0.10 A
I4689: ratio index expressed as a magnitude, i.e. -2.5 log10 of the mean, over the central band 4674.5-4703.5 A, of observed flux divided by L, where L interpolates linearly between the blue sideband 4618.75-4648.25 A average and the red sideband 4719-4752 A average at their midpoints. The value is 0.01 mag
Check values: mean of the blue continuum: 1.04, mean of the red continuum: 1.05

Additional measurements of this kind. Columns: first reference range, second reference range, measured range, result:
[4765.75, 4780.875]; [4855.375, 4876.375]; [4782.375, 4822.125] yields -0.049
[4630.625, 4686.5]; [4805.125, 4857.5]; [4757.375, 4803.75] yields 0.008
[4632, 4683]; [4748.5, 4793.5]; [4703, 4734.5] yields 0.012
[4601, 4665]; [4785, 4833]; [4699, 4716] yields 0.060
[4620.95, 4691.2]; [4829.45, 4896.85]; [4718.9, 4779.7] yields -0.030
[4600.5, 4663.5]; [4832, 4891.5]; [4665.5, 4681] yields 0.032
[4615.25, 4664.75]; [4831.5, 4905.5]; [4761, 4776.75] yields -0.014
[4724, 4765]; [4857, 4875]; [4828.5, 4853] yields -0.114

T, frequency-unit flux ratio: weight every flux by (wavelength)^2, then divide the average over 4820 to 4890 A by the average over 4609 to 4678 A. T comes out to 1.08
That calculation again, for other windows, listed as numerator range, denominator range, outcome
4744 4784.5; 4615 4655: 1.08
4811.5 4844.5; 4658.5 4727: 1.11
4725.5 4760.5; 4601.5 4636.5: 1.05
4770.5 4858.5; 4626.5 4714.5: 1.11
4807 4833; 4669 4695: 1.12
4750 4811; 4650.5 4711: 1.08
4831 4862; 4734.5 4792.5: 1.01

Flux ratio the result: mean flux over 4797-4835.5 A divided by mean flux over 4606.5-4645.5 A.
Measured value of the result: 1.0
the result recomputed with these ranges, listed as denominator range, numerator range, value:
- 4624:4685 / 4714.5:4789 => 1.02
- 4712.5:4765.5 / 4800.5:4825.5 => 1.04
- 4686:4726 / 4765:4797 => 1.02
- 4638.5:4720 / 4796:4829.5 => 1.06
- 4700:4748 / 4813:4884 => 1.01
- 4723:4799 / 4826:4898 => 0.97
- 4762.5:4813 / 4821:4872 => 0.98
